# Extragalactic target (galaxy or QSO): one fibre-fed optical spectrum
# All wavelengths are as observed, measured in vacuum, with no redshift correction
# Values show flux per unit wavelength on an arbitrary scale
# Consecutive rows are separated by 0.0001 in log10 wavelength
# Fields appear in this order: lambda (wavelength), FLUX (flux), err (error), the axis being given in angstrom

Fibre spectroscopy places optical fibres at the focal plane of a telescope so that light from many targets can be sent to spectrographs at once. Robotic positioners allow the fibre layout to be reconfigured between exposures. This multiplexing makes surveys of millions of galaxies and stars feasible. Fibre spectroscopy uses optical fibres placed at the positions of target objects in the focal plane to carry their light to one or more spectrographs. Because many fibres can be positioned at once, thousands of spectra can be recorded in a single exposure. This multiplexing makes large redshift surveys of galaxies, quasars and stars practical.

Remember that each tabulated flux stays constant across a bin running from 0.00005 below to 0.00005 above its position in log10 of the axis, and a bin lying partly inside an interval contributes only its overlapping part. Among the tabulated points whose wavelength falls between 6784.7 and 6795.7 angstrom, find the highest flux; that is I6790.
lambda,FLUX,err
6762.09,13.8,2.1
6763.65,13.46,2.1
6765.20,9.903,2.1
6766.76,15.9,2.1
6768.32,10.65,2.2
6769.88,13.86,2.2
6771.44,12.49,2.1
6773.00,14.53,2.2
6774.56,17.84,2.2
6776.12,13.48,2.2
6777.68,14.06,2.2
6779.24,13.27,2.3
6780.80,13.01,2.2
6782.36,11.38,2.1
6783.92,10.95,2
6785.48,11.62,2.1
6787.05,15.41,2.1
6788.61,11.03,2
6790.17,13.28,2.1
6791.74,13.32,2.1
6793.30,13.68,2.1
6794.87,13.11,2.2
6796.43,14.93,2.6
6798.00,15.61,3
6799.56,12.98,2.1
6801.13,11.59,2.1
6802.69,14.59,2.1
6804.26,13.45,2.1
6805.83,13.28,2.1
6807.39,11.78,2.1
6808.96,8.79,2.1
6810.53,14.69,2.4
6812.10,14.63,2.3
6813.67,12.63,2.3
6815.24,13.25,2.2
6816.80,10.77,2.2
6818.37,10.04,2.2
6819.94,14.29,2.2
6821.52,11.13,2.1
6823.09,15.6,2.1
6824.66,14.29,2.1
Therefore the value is 15.41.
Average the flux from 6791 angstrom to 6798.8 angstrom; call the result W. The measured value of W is 14.1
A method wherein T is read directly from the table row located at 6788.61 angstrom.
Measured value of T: 11.03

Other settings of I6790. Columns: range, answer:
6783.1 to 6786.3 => 11.62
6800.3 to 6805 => 14.59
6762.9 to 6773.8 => 15.9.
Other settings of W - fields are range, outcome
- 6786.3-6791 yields 13.2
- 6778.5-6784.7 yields 12.2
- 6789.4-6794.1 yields 13.4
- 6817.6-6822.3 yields 11.8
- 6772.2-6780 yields 14.6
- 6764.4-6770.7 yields 12.6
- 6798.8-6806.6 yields 13.2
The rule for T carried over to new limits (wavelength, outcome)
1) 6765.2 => 9.903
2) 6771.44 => 12.49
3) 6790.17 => 13.28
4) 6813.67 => 12.63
